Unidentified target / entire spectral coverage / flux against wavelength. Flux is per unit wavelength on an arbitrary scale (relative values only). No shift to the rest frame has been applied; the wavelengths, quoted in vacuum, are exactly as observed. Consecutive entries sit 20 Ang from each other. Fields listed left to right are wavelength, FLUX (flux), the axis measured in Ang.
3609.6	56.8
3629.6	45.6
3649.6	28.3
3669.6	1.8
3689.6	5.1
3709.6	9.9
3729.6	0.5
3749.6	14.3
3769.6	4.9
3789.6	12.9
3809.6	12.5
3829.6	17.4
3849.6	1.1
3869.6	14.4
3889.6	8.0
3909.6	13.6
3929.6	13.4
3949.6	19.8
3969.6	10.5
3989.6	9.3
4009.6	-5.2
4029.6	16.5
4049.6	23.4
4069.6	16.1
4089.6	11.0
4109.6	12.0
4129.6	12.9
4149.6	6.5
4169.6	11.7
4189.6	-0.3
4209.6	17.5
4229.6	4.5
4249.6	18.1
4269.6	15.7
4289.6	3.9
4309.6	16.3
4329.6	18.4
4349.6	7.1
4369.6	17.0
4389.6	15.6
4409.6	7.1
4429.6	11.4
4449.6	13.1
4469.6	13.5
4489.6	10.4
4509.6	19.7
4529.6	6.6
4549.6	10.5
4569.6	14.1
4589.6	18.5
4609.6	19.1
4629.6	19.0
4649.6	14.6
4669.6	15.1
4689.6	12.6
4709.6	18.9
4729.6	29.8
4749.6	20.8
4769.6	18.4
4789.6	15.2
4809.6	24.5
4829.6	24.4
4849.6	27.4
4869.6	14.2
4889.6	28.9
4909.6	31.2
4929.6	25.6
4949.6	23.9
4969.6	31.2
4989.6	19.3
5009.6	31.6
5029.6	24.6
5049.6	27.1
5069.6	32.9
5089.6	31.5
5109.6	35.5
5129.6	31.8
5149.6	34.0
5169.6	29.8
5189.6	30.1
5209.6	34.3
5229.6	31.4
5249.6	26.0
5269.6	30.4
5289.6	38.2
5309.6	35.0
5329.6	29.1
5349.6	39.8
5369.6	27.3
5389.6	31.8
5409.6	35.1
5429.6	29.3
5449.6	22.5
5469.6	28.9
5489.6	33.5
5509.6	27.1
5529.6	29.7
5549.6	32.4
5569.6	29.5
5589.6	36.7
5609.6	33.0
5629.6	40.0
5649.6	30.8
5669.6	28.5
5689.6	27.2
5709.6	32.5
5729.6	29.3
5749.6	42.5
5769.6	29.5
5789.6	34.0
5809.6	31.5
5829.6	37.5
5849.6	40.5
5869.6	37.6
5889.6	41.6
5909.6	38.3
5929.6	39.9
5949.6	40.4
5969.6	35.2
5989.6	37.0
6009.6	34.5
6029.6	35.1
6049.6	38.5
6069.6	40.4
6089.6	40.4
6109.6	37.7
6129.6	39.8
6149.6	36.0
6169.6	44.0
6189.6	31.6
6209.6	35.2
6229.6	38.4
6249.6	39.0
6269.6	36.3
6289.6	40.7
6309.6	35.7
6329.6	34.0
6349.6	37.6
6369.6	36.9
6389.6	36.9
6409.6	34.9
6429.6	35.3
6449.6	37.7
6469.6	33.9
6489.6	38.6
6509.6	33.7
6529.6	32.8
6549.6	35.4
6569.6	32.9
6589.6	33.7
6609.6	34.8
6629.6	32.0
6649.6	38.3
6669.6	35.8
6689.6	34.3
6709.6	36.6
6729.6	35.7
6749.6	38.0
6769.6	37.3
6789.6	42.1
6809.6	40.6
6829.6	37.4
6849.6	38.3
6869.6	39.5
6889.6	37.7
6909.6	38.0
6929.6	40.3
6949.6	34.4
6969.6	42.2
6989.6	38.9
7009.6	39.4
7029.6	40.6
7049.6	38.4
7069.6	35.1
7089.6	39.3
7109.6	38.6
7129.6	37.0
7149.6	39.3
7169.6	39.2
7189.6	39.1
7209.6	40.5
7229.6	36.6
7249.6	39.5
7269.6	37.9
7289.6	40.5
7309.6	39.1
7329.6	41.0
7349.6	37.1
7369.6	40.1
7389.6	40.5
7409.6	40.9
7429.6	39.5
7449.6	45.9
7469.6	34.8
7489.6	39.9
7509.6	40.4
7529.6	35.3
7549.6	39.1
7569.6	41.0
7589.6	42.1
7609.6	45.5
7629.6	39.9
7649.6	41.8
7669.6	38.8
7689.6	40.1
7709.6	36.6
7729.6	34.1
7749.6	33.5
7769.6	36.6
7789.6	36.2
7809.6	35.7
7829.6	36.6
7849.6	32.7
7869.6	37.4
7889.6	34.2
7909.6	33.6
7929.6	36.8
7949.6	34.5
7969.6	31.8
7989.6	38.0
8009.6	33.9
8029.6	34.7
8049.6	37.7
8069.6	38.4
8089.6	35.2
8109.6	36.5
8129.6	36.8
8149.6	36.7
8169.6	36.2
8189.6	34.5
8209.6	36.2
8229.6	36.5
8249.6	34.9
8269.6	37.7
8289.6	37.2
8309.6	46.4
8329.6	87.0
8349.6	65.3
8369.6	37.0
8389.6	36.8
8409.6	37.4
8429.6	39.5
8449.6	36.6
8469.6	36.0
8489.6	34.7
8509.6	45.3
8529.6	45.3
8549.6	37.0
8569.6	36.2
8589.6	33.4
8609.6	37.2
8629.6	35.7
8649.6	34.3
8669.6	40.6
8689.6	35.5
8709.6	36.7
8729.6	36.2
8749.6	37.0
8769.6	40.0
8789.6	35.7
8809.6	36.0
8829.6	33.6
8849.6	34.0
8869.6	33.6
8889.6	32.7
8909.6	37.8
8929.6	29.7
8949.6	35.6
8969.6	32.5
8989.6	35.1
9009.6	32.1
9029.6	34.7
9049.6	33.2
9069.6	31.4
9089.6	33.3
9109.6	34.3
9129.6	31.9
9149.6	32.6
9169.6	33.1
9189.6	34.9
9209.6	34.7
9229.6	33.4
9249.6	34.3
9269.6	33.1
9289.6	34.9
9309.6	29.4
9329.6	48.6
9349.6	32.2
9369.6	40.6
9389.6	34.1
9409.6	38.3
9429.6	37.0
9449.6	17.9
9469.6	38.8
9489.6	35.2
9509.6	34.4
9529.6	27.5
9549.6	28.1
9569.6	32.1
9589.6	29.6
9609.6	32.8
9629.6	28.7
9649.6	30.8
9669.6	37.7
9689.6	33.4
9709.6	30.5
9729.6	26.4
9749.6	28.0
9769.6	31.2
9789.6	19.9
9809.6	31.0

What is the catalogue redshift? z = 0.27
